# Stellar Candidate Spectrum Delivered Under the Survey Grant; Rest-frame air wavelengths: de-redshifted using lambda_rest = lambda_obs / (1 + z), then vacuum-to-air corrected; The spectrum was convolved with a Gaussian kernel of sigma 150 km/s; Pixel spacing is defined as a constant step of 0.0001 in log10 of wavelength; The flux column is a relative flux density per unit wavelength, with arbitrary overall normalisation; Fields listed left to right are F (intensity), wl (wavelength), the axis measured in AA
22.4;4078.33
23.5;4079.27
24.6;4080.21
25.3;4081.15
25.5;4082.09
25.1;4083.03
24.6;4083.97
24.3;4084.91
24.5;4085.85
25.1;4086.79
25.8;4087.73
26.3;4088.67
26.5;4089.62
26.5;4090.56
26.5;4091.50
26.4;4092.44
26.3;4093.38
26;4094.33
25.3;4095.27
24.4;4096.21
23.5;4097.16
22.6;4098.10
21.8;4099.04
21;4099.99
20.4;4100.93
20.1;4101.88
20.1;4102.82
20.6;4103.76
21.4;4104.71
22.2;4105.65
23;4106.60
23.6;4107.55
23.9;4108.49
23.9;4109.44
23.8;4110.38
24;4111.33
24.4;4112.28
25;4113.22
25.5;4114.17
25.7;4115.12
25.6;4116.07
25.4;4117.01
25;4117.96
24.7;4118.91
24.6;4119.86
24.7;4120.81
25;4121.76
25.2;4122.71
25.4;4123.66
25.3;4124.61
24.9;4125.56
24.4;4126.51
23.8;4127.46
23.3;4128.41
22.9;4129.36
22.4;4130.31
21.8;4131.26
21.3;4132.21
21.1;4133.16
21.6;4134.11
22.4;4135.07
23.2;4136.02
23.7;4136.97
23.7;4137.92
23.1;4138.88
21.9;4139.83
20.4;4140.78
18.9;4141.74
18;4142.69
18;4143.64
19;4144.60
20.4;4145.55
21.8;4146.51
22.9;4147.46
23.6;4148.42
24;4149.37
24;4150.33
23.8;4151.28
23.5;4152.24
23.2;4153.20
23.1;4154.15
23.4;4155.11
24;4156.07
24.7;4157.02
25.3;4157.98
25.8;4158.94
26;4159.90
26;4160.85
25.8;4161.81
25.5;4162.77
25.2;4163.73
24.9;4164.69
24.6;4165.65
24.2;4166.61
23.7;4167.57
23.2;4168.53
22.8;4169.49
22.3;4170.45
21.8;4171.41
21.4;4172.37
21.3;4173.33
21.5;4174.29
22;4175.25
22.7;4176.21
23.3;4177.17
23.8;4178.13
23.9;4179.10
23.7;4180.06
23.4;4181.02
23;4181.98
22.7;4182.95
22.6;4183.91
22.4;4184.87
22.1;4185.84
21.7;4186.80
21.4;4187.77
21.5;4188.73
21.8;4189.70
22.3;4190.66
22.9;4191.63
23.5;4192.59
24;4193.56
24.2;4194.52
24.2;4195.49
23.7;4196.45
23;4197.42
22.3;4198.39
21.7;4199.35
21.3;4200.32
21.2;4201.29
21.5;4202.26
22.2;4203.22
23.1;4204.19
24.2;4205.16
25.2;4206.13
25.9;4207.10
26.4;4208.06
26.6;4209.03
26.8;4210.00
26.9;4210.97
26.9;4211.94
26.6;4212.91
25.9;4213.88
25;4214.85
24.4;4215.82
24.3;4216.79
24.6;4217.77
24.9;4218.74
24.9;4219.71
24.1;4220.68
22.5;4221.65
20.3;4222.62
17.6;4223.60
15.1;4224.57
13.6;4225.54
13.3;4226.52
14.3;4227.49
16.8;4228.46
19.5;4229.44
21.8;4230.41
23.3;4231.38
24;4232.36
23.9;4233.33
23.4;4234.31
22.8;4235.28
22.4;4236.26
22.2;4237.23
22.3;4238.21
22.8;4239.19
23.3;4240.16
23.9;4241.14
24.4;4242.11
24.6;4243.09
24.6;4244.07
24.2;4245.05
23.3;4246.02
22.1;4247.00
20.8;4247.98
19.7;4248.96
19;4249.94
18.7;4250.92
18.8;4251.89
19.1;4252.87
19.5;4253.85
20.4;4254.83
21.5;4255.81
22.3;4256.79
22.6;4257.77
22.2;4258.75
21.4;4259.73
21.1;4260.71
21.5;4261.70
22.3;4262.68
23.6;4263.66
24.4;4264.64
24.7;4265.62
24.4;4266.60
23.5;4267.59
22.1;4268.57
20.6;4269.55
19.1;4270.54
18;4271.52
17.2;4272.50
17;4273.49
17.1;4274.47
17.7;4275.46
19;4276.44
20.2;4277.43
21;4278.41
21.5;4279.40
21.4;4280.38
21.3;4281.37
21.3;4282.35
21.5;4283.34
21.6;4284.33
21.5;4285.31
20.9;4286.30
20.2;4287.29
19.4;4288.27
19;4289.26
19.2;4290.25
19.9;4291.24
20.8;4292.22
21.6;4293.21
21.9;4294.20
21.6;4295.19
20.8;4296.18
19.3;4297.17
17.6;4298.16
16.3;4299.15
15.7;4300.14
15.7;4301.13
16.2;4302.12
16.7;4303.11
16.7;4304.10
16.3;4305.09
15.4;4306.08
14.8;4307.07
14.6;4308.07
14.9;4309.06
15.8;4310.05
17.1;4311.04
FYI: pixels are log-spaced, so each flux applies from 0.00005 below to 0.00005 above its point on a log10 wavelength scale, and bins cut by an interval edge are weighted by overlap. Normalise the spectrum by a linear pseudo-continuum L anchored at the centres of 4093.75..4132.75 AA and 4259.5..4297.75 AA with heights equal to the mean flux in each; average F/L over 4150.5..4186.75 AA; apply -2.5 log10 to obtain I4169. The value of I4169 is -0.042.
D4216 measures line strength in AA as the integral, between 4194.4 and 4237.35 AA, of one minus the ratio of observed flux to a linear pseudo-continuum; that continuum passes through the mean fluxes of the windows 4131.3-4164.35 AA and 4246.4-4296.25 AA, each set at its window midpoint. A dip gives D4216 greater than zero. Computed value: -1.8 AA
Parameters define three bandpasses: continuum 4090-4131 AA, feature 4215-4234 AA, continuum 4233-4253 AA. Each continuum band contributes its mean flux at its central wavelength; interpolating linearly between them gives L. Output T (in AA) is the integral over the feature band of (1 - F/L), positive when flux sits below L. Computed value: 1.4 AA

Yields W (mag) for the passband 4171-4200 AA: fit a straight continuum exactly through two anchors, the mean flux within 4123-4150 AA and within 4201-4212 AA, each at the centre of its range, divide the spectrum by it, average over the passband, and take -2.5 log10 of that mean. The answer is 0.06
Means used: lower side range 22.3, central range 22.7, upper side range 24.7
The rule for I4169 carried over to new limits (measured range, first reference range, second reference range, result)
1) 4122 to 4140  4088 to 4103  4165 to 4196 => 0.01 mag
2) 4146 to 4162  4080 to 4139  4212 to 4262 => -0.04 mag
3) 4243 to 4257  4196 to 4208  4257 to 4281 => 0.02 mag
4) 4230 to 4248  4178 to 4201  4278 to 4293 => -0.07 mag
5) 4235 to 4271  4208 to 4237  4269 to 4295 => -0.04 mag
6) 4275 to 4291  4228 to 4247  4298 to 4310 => -0.13 mag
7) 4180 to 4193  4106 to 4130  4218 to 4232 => -0.06 mag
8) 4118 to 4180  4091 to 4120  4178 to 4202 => 0.00 mag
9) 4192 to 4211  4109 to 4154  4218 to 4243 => -0.10 mag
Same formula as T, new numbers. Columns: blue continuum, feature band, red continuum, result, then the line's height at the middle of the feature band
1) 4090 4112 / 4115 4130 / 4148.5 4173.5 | -0.7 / 23.6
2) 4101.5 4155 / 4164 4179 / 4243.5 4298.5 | -0.4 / 22.4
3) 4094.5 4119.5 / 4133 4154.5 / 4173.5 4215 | 1.3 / 23.4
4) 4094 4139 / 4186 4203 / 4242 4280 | -0.2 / 22.2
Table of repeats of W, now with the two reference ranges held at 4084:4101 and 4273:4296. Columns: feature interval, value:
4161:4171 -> -0.06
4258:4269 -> -0.10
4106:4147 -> 0.04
